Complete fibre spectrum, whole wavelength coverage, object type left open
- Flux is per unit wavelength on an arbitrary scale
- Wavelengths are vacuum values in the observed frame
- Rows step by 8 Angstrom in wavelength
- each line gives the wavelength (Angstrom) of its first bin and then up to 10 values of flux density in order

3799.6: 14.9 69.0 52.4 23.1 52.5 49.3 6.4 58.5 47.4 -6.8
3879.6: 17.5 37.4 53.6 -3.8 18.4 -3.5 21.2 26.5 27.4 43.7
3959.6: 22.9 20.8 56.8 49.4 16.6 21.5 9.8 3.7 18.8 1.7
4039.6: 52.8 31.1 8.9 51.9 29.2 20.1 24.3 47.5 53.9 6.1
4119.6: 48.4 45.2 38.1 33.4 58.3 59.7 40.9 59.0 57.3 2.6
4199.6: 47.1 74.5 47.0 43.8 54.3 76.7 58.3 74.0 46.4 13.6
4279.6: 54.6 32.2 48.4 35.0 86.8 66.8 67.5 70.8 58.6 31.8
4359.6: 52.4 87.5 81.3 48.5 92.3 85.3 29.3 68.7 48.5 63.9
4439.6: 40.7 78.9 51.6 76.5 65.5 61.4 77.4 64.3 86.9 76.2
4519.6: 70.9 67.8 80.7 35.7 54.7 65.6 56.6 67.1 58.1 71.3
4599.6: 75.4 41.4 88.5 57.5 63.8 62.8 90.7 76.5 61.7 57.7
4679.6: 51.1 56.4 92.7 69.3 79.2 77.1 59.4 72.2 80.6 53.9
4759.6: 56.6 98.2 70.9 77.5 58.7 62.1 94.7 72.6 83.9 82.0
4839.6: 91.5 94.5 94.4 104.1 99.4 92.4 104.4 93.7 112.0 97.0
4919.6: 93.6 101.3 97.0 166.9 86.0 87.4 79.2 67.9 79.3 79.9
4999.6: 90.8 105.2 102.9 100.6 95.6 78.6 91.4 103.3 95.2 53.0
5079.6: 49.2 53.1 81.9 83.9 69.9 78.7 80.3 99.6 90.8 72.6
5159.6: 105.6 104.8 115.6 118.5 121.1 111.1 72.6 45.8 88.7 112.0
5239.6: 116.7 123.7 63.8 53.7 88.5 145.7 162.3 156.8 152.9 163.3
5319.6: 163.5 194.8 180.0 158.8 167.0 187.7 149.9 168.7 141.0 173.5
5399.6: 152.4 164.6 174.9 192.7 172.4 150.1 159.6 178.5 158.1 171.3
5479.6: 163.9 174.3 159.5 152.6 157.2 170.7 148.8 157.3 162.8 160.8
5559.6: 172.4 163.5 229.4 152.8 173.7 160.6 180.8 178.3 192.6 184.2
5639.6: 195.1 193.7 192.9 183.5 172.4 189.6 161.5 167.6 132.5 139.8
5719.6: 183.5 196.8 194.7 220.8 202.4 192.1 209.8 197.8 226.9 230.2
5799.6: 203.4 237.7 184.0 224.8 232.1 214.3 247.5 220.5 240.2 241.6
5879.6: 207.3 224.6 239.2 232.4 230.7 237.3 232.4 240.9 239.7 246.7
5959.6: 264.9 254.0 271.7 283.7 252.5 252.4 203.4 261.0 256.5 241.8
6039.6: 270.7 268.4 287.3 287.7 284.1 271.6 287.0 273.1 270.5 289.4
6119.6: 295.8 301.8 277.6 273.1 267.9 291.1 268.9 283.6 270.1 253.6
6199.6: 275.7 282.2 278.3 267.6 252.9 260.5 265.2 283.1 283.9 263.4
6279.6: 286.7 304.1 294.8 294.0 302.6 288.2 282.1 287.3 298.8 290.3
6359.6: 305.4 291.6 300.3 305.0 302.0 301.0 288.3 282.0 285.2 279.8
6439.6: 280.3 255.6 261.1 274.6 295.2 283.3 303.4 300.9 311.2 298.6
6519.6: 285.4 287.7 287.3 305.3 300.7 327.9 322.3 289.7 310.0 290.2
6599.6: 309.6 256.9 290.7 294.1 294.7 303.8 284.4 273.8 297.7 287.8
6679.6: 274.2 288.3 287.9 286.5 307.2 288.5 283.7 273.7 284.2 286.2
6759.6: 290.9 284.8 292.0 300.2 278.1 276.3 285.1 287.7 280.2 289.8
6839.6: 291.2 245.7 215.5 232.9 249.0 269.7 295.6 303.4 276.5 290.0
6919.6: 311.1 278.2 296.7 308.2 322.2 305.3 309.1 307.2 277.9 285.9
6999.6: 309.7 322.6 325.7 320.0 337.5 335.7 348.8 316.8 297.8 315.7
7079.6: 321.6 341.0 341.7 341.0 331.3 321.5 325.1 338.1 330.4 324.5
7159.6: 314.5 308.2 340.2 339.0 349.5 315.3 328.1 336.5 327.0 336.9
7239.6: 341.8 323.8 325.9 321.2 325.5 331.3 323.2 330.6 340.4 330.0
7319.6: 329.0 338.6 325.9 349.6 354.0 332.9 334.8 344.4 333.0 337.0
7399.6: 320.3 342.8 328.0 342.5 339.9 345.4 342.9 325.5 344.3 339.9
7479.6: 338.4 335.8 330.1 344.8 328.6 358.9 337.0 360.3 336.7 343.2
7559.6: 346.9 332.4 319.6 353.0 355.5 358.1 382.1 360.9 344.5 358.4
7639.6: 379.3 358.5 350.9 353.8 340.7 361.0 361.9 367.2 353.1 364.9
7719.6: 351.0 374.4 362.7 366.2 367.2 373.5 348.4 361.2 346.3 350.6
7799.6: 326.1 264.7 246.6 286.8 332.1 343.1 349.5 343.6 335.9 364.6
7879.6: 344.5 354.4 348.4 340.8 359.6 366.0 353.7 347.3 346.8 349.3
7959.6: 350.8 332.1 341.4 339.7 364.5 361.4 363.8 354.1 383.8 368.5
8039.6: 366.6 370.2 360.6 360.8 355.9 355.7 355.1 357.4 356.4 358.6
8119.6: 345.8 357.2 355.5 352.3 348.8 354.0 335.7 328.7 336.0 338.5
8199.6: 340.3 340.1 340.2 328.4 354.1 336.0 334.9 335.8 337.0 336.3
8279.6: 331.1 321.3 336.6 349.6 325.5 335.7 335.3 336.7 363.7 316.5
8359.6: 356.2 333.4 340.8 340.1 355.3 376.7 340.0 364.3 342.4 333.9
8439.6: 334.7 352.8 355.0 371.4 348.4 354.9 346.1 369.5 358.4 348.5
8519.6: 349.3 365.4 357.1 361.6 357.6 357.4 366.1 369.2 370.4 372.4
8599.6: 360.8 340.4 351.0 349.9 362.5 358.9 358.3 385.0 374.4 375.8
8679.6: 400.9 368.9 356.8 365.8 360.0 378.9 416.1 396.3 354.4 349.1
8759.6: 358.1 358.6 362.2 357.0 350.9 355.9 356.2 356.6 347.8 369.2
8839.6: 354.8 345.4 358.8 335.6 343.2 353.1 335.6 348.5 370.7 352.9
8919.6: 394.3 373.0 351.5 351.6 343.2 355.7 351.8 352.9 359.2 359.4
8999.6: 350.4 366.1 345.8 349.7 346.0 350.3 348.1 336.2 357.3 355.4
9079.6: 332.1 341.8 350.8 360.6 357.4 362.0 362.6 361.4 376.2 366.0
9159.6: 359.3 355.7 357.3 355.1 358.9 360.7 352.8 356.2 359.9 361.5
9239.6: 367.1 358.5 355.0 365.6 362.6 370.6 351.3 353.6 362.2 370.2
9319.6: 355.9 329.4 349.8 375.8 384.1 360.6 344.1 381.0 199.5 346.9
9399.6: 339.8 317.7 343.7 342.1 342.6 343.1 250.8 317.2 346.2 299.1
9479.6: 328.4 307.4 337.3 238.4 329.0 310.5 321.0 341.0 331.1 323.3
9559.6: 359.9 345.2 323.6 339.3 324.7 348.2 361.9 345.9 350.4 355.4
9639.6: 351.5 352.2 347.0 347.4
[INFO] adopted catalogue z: 0.326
